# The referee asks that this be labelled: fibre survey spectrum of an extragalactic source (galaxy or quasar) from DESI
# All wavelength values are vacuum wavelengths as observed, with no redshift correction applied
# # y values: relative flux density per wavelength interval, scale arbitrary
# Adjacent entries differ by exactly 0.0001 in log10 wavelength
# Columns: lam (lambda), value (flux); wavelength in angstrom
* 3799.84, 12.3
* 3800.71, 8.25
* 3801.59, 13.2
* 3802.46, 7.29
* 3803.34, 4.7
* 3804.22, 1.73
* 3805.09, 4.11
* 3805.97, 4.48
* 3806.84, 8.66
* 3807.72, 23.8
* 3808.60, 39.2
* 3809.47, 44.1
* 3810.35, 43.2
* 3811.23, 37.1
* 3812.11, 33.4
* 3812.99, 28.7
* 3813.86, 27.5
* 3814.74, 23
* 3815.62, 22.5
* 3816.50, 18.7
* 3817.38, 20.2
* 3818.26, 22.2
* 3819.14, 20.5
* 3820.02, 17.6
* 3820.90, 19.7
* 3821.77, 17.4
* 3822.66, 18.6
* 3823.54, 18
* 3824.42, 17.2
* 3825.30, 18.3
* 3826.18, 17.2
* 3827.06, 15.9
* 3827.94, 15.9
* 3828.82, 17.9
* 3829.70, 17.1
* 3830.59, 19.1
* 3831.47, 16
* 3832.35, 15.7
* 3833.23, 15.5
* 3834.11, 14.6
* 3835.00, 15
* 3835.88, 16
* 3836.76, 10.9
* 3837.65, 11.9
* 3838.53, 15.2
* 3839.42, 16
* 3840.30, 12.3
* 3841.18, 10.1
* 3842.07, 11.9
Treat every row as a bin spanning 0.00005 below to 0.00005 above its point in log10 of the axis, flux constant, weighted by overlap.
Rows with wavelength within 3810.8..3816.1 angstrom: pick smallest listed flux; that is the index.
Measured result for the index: 22.5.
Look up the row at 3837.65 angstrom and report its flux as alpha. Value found 11.9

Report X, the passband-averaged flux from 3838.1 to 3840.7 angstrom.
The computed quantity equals 14.5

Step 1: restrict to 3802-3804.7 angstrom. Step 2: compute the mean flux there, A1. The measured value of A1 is 4.66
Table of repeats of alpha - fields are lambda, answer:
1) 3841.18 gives 10.1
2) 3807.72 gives 23.8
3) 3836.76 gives 10.9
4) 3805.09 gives 4.11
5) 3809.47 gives 44.1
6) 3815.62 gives 22.5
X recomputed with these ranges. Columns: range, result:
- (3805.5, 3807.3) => 6.71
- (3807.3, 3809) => 31.4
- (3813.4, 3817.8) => 22.4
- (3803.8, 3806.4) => 3.45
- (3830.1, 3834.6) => 16.2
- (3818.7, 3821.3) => 19.3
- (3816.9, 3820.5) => 20.1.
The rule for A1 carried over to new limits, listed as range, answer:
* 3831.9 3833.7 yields 15.7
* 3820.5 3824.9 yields 18.2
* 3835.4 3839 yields 13.5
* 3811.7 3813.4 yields 31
